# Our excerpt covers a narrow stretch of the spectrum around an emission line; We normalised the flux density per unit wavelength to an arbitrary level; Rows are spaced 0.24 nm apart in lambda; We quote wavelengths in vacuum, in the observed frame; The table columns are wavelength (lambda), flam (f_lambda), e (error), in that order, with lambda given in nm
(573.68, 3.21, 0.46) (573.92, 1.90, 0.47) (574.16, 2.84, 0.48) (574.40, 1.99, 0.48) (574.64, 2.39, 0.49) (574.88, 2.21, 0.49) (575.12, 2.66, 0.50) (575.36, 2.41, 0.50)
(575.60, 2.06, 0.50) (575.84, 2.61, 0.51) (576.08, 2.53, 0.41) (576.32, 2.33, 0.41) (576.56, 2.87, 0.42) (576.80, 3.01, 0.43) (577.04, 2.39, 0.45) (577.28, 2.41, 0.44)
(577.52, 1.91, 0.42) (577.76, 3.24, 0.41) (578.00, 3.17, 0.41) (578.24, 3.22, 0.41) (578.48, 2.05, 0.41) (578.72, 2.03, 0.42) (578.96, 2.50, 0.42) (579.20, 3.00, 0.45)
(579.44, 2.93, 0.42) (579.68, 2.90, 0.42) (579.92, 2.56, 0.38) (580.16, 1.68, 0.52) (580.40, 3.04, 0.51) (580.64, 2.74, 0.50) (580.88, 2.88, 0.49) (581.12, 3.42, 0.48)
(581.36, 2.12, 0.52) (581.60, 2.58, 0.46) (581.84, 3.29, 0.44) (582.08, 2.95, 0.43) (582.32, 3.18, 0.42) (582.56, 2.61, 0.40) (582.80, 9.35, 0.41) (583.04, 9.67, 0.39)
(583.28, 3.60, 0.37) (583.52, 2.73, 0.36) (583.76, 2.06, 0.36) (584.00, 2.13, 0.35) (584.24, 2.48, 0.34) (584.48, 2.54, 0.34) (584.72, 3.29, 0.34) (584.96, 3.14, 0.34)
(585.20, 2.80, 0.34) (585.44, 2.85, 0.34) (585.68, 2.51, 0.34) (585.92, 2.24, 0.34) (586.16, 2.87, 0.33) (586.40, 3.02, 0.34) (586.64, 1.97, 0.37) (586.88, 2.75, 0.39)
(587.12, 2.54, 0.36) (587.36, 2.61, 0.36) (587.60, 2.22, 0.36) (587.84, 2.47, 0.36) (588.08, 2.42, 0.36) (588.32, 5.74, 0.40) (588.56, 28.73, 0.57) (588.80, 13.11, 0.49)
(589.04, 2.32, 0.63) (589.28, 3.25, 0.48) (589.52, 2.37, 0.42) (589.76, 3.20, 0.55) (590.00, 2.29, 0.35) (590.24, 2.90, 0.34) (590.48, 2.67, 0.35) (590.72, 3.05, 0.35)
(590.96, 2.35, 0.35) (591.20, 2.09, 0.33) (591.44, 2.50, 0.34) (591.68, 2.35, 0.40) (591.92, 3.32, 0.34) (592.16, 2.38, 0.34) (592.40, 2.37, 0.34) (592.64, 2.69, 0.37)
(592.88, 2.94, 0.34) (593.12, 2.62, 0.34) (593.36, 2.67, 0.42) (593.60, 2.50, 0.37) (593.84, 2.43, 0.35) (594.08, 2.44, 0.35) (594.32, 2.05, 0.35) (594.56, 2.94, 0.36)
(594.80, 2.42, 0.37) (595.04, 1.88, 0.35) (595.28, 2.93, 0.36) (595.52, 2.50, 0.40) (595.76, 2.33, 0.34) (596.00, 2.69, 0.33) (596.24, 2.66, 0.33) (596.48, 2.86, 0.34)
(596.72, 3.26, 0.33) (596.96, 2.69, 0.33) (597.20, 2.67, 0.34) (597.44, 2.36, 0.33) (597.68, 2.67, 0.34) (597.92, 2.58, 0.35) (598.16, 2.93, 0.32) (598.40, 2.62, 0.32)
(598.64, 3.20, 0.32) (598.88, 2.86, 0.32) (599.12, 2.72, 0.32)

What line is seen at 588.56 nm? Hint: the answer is [O III]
